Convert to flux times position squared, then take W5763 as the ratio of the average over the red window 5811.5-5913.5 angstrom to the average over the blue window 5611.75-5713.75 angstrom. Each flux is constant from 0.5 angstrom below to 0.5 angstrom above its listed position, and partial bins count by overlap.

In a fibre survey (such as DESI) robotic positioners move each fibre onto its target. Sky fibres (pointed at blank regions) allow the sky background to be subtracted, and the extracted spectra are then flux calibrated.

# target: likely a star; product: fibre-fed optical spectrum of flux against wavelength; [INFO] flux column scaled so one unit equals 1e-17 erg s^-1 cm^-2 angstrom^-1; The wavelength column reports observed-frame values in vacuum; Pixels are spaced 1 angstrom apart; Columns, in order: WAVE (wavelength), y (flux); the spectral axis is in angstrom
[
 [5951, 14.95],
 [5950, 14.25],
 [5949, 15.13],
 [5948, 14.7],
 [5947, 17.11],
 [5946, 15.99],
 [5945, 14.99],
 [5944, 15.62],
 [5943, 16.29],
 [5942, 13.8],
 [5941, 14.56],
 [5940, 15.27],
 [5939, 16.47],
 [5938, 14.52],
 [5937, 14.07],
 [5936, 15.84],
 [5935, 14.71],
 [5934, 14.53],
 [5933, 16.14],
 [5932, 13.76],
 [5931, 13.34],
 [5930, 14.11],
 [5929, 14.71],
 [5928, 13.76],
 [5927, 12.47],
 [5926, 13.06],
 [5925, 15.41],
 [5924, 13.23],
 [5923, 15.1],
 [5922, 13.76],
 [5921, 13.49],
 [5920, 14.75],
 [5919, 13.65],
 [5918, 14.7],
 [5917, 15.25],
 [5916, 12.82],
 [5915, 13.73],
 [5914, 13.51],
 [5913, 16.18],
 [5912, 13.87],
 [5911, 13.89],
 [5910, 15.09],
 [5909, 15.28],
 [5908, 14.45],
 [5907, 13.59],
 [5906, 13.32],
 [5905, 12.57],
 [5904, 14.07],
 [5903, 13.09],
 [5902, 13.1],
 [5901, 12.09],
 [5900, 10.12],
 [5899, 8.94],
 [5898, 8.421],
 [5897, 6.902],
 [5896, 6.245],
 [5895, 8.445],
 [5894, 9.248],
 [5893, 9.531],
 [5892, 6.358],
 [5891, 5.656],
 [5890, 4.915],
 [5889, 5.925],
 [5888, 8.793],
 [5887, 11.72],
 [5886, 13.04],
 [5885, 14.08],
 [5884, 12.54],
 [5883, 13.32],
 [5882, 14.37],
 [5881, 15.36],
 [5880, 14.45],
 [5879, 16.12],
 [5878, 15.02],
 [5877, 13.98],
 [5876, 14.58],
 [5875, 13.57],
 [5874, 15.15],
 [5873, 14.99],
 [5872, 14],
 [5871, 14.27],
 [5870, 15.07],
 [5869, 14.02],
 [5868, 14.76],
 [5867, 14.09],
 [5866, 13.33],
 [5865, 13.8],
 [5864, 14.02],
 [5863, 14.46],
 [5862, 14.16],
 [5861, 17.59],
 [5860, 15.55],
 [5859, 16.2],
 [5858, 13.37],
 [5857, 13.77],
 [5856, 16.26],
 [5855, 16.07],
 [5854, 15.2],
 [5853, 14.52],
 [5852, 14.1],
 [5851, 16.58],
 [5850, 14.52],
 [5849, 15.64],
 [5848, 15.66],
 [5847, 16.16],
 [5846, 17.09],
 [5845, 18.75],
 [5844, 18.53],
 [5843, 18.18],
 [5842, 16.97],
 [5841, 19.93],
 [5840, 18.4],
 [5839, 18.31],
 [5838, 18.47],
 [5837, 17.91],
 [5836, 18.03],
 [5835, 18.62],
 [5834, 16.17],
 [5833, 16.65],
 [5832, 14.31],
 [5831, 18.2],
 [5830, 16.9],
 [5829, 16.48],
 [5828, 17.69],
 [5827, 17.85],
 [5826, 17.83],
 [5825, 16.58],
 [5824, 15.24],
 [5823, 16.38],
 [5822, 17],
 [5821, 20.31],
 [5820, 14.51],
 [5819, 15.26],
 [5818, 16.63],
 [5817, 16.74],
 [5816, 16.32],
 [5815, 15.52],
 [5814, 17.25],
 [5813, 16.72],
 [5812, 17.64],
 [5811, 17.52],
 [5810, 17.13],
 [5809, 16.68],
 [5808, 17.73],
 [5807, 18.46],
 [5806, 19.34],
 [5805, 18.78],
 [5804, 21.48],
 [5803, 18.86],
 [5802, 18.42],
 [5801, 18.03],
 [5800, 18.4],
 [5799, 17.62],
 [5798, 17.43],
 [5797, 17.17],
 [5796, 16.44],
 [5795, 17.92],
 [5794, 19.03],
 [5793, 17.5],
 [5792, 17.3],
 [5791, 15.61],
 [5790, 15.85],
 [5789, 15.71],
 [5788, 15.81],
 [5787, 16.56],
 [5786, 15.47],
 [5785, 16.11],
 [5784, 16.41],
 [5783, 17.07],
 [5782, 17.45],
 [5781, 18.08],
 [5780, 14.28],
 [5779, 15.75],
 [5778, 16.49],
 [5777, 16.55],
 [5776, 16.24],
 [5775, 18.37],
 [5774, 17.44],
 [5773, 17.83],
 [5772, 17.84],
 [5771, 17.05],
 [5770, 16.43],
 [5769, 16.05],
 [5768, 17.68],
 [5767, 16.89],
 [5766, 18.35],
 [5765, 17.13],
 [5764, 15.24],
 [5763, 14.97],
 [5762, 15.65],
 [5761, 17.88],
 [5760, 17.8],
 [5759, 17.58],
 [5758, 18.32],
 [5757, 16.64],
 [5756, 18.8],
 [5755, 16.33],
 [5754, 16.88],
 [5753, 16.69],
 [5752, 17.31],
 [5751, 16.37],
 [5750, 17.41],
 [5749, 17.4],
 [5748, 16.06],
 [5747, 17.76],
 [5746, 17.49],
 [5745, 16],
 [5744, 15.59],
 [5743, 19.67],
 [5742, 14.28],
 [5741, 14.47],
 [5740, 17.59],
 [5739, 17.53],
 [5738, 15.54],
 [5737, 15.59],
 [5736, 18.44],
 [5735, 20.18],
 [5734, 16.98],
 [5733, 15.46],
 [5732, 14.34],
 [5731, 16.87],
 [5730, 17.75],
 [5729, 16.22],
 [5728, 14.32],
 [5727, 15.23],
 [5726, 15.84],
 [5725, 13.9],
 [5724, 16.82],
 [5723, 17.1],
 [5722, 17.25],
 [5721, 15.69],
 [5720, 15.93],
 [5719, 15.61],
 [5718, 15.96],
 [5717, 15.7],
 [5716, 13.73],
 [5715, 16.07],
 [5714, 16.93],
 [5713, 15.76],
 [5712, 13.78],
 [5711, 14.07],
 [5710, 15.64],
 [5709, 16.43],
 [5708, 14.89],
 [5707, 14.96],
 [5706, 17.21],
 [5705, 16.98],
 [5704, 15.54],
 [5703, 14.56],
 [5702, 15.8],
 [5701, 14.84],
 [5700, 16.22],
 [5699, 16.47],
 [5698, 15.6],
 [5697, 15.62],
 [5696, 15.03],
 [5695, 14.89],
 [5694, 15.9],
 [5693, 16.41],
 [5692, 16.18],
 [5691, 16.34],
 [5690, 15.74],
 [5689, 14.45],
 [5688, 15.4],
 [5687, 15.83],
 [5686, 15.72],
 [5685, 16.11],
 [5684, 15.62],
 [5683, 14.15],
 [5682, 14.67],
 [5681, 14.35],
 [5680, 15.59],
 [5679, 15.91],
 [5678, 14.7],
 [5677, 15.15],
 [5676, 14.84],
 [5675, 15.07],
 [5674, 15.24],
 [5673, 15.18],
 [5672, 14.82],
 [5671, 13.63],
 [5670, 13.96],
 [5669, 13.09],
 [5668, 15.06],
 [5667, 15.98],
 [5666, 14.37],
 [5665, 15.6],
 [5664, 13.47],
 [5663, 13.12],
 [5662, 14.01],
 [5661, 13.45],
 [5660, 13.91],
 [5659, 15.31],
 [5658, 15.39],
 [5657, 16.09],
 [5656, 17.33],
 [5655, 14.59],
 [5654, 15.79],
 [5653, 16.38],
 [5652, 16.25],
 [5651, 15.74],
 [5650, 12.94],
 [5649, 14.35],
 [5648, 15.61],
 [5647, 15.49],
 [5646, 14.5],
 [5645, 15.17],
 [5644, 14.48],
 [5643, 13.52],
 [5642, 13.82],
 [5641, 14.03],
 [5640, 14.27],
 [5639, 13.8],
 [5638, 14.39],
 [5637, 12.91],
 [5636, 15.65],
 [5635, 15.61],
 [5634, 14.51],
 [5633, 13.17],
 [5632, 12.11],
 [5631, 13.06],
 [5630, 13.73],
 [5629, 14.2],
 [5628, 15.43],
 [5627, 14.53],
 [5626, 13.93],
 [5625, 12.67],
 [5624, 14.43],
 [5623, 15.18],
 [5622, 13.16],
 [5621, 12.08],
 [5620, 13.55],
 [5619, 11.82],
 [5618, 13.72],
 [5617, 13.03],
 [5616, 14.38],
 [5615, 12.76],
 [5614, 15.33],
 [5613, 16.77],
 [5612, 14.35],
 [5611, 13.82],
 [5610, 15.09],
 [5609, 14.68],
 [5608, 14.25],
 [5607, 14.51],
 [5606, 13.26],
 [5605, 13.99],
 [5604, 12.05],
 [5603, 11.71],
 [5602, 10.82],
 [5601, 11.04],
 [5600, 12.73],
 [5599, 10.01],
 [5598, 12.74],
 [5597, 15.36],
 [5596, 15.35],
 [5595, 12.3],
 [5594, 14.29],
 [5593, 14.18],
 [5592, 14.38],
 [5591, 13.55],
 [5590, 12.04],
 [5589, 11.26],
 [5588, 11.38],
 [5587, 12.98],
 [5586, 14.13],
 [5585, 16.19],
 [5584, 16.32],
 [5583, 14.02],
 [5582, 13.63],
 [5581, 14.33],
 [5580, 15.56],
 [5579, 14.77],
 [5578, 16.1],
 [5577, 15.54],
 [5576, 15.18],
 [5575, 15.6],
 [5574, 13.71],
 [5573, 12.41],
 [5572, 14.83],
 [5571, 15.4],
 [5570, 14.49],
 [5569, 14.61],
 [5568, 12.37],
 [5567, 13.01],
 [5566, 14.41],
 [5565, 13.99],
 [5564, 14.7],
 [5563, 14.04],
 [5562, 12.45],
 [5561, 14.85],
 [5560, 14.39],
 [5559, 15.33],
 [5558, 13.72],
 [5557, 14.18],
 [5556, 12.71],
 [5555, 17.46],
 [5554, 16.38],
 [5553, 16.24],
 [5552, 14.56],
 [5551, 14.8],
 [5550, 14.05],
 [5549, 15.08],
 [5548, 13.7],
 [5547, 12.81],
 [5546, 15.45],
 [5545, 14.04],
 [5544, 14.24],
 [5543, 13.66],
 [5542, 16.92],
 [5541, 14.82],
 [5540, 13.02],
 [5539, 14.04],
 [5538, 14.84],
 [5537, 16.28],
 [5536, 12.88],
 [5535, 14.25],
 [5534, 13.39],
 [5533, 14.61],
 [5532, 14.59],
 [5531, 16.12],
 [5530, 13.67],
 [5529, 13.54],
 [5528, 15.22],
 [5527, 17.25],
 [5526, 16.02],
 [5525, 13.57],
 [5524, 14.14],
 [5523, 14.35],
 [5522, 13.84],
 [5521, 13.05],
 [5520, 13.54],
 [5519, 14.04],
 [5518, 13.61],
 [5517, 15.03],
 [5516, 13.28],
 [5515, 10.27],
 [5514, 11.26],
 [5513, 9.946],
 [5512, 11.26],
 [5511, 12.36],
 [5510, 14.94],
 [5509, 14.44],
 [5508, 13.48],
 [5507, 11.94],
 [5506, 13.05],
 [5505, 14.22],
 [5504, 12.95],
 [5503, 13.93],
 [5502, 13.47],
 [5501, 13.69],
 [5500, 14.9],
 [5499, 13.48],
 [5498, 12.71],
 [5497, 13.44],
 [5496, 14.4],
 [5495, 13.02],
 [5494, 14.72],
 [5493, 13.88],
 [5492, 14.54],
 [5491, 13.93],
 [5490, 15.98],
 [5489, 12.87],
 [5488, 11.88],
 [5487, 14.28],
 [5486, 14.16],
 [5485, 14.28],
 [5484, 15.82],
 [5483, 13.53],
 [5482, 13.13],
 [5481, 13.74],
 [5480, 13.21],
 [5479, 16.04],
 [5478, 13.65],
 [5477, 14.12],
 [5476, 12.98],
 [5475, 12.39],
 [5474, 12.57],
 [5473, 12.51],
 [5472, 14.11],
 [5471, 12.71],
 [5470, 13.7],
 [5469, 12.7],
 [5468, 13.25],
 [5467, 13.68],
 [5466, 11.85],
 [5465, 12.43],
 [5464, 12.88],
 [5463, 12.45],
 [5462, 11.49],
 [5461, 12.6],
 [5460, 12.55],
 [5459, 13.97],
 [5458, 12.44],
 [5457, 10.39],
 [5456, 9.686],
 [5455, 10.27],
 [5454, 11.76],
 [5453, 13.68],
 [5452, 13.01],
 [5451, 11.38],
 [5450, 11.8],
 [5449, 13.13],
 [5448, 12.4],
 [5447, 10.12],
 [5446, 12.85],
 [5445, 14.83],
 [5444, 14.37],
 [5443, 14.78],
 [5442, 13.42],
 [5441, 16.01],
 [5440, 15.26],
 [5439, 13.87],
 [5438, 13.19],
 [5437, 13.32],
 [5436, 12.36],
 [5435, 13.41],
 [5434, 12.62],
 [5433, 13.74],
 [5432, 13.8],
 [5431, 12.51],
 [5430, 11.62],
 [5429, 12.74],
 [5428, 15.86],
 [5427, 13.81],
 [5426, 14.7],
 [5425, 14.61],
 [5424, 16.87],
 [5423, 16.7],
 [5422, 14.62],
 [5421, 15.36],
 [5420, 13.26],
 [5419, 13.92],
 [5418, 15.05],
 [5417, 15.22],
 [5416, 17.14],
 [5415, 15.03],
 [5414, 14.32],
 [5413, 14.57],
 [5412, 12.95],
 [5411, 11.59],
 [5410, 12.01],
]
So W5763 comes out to 1.05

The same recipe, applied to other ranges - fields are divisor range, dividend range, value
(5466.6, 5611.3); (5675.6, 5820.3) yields 1.28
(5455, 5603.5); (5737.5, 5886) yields 1.32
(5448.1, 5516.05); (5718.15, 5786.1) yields 1.41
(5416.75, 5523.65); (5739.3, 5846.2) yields 1.44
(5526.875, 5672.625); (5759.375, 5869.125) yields 1.27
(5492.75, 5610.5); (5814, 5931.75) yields 1.15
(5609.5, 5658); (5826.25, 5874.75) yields 1.20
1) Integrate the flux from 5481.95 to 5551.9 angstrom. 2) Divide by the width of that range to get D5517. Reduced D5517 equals 13.9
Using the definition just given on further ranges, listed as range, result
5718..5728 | 15.9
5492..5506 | 13.8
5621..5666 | 14.5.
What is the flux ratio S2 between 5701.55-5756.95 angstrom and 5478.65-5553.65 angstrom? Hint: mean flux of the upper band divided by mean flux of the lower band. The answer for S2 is 1.2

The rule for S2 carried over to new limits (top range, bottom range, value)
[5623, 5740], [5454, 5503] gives 1.15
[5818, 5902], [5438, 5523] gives 1.09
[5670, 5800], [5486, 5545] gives 1.17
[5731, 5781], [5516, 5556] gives 1.16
